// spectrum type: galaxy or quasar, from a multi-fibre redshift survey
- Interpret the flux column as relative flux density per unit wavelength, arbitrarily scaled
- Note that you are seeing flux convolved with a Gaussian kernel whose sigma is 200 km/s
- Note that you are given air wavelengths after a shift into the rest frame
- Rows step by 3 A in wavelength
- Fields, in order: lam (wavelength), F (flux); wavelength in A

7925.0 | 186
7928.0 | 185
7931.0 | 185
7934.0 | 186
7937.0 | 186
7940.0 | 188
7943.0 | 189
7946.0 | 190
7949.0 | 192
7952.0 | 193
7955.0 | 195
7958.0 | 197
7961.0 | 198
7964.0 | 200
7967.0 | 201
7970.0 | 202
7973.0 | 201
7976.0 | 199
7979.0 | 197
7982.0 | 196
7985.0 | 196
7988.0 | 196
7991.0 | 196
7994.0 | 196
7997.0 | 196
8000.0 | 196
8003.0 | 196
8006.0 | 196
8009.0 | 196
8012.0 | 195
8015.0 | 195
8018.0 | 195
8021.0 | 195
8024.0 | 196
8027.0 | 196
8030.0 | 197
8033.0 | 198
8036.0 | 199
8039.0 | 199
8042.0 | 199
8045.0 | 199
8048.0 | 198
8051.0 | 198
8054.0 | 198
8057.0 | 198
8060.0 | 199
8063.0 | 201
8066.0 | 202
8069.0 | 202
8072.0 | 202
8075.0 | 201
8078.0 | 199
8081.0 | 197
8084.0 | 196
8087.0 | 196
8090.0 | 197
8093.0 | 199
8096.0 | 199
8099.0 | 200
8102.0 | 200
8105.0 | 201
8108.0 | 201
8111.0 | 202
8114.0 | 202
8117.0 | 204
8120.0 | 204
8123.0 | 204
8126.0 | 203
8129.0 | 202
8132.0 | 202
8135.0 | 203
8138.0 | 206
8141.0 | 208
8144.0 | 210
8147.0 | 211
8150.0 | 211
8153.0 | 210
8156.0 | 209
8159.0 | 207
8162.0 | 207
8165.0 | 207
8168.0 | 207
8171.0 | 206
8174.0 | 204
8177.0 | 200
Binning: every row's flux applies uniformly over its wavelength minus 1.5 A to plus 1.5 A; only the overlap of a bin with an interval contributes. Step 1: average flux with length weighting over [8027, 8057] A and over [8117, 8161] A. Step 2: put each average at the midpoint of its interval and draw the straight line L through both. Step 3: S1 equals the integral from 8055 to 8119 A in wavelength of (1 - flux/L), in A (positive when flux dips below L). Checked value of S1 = 0.7 A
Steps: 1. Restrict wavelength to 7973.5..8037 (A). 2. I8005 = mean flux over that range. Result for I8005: 196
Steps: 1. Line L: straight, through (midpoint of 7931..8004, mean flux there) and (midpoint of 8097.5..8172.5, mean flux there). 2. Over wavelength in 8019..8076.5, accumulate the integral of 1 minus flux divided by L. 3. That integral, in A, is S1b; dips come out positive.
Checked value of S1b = 0.3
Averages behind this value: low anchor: 195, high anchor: 205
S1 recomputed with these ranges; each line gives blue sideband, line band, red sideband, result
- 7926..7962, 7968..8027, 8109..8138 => -0.8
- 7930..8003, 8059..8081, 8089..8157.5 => 0.0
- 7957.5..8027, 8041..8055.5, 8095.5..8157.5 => 0.1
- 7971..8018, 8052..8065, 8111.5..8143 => 0.1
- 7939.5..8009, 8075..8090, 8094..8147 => 0.3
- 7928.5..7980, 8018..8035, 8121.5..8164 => 0.2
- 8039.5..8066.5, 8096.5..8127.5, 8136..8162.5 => 0.4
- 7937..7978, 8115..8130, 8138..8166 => 0.2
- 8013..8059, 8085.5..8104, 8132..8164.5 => 0.4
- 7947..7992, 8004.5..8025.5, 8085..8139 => 0.3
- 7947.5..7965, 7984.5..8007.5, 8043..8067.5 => 0.1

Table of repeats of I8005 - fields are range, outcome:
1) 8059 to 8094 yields 199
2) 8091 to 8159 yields 204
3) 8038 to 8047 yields 199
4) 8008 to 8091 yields 198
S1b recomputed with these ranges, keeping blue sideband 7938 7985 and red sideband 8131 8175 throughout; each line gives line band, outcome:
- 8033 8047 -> 0.11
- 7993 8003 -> 0.10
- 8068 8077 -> 0.04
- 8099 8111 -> 0.21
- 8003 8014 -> 0.16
